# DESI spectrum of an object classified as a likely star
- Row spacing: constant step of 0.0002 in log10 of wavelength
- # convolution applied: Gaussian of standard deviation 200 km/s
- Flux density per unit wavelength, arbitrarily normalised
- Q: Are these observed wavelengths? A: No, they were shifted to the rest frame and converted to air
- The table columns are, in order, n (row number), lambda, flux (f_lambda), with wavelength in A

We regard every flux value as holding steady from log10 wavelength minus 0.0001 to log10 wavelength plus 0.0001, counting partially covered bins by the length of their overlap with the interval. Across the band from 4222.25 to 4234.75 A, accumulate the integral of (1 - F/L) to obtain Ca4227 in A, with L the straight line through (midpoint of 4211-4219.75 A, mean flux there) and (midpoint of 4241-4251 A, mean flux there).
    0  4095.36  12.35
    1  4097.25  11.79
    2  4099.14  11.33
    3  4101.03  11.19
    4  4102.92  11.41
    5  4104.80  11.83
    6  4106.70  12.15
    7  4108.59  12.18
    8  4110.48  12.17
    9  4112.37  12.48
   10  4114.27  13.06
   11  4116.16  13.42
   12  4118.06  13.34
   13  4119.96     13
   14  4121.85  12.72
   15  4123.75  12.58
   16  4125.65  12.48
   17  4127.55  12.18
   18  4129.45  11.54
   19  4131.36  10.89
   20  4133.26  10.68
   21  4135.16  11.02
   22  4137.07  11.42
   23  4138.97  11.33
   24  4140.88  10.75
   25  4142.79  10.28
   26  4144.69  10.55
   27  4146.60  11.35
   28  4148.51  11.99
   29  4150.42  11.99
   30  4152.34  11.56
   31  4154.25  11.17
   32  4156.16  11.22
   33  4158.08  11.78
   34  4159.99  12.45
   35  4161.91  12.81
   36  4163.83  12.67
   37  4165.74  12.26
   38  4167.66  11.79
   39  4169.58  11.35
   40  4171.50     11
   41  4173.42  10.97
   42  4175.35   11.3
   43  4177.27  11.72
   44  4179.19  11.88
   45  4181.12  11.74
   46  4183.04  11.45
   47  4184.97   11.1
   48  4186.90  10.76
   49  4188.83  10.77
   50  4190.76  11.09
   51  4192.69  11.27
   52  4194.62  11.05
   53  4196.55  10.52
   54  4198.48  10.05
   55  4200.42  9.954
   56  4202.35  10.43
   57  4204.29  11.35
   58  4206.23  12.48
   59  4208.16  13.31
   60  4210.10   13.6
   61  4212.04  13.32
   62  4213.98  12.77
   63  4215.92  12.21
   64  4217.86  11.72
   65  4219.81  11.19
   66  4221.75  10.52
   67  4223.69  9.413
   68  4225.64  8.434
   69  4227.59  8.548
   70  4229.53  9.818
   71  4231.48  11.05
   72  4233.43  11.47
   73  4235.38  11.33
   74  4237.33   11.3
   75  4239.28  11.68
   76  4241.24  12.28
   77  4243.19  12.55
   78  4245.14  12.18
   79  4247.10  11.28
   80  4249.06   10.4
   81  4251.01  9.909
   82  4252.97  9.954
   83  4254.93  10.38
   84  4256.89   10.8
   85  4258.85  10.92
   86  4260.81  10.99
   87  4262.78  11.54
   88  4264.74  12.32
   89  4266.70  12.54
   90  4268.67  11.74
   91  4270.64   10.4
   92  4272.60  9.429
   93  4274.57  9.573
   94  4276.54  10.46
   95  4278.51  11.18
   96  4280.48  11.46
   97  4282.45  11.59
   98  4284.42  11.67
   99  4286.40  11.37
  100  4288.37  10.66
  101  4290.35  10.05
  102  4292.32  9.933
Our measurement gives 2.23 A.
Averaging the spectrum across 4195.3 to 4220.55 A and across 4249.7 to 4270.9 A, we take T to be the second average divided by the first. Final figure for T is 0.9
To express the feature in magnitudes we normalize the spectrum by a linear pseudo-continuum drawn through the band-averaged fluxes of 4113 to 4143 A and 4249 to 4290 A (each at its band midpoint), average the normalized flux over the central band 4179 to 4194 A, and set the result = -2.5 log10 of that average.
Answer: 0.03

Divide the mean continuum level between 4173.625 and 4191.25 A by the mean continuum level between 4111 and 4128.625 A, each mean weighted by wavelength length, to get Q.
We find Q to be 0.88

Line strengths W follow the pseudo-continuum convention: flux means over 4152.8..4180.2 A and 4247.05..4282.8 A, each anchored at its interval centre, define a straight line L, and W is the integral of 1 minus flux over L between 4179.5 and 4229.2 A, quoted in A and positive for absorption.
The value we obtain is 1.1 A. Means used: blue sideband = 11.7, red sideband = 10.9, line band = 11.2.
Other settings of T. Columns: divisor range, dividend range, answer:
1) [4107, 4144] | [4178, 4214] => 0.96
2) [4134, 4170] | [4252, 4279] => 0.94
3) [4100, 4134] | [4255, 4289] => 0.91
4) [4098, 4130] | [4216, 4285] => 0.89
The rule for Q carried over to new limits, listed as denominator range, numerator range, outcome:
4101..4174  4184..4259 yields 0.94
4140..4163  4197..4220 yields 1.03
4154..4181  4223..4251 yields 0.92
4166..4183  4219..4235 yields 0.88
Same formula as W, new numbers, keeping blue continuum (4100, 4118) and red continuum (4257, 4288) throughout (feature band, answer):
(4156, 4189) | 0.5 A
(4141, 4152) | 0.7 A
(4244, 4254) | 0.5 A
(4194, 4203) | 1.0 A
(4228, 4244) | 0.1 A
